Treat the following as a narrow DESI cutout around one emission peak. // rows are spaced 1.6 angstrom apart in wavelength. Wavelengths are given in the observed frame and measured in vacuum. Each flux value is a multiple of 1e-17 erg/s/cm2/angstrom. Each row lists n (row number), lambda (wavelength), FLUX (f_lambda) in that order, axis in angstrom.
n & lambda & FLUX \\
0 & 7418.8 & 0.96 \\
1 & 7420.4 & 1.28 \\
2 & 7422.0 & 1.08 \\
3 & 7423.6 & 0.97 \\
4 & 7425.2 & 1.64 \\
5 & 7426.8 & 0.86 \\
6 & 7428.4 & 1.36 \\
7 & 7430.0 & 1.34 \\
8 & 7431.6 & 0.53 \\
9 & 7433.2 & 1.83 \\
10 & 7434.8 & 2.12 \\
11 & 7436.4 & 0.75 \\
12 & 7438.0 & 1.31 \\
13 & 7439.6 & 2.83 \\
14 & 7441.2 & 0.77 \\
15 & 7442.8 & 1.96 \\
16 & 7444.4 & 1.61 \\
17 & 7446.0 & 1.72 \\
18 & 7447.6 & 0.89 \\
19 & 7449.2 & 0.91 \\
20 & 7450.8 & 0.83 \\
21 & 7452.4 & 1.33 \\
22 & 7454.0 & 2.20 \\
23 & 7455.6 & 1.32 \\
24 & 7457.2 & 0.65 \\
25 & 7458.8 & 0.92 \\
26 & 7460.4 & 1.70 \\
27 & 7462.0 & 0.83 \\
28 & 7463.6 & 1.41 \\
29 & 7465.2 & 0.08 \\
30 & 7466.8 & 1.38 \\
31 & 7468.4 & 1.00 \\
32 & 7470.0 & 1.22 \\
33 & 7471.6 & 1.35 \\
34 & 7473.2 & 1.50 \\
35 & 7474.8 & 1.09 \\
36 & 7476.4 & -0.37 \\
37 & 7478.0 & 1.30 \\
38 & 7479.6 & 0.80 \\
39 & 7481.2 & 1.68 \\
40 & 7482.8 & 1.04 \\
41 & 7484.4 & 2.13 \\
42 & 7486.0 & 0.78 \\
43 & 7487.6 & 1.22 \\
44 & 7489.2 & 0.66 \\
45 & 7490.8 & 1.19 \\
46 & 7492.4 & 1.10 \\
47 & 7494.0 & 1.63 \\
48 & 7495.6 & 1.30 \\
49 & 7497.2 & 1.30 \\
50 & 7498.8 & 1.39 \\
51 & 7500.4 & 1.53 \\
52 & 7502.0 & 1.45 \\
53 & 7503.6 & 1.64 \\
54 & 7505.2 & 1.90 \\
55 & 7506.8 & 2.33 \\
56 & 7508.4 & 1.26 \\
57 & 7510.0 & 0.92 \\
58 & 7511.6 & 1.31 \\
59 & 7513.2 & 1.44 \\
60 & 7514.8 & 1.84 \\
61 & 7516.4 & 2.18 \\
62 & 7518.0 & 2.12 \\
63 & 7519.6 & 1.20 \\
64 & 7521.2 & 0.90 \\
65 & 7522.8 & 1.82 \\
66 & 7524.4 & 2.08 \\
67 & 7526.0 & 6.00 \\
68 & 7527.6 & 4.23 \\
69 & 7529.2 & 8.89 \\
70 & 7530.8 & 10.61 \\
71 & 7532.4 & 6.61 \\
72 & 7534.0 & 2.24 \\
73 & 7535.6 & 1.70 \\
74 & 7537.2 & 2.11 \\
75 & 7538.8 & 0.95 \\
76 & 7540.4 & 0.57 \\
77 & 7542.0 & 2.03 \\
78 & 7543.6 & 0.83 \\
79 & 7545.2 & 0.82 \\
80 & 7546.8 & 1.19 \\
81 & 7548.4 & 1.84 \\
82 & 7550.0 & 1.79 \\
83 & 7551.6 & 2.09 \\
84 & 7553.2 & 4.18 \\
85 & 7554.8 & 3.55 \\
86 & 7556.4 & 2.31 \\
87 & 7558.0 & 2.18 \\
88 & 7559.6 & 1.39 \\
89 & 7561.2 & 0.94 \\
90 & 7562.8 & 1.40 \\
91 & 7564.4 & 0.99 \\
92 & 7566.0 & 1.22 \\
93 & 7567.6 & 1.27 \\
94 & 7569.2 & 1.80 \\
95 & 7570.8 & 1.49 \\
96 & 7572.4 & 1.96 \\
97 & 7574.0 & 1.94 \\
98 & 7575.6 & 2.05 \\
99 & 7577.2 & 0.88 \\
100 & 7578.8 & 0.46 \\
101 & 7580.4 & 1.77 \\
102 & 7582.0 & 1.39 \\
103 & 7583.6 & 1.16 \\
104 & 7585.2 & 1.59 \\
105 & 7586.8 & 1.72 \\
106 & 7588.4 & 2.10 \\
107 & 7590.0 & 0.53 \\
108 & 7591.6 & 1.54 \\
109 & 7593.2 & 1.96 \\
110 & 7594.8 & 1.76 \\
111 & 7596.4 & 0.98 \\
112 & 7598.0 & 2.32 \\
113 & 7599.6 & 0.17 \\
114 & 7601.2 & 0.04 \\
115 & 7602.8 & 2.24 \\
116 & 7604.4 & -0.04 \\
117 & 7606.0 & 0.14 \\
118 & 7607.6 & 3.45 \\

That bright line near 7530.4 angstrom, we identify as H-alpha 6563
